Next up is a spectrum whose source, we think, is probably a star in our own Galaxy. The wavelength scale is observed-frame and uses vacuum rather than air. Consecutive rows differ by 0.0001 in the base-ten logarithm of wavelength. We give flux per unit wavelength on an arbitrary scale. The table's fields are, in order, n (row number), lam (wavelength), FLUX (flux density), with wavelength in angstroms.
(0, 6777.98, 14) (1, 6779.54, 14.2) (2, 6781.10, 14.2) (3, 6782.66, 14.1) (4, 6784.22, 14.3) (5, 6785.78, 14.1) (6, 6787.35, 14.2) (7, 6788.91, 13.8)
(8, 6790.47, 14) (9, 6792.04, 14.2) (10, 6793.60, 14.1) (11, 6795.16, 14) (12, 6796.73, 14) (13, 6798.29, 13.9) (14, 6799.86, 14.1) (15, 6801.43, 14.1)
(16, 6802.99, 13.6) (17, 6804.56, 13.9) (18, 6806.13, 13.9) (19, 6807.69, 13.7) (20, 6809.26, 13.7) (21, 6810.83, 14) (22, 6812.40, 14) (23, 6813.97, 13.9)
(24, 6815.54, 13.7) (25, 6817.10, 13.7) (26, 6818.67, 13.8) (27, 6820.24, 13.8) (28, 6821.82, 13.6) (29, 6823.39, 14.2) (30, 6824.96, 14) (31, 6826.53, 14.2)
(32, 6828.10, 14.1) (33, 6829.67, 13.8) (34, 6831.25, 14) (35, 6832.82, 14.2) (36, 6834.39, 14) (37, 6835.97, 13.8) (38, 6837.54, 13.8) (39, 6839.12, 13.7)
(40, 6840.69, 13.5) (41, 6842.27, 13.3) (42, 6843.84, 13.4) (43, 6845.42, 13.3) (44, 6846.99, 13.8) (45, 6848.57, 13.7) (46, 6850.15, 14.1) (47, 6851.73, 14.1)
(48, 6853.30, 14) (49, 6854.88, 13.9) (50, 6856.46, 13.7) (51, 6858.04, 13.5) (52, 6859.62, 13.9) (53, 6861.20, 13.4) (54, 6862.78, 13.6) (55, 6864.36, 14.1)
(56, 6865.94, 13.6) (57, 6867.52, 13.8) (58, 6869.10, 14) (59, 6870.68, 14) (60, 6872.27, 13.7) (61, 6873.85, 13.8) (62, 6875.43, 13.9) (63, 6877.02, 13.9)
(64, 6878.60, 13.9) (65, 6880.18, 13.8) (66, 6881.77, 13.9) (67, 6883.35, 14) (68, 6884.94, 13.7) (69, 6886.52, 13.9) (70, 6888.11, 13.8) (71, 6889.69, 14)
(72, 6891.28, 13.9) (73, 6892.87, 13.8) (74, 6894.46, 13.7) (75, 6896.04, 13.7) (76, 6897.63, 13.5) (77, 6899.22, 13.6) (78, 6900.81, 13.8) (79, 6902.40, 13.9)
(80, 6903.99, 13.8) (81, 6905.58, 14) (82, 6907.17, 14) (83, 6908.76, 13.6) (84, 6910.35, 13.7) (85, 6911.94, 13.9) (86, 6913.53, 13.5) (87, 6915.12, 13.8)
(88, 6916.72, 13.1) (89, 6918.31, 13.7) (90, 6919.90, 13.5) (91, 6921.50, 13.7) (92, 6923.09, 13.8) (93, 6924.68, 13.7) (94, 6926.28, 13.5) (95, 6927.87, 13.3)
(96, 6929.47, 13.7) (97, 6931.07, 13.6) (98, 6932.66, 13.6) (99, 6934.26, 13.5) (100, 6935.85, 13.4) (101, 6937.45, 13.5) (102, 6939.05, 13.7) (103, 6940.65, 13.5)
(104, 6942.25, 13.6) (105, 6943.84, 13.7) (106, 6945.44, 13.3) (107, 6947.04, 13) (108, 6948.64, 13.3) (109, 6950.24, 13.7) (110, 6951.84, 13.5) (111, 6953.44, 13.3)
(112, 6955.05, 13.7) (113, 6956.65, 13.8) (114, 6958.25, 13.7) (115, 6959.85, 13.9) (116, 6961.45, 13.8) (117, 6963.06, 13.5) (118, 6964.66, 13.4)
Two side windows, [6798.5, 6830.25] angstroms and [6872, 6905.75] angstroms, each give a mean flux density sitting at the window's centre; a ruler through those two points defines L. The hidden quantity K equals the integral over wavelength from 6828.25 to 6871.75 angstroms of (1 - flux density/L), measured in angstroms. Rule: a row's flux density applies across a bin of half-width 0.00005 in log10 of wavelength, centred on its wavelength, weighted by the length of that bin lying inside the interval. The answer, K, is 0.23 angstroms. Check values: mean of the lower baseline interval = 13.9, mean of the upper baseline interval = 13.8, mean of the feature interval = 13.8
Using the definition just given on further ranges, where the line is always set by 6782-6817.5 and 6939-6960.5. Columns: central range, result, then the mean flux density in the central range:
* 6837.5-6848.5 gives 0.2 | 13.5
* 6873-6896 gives -0.2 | 13.9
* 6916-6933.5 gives 0.1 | 13.6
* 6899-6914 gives -0.1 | 13.8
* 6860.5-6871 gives 0.0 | 13.8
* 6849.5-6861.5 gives 0.0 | 13.8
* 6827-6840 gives -0.1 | 13.9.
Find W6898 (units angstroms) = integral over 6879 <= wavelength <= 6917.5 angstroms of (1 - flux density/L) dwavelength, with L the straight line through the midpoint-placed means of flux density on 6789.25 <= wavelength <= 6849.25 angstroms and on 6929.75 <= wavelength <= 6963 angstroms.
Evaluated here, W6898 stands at -0.3 angstroms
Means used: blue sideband 13.9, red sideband 13.6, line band 13.8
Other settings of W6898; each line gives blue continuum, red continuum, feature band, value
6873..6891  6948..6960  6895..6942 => 0.3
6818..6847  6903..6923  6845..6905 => -0.3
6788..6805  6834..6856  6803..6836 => -0.1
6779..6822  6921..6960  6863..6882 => -0.2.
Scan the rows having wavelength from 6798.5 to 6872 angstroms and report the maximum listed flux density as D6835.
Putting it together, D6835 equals 14.2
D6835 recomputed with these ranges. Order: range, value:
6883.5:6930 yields 14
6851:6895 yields 14.1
